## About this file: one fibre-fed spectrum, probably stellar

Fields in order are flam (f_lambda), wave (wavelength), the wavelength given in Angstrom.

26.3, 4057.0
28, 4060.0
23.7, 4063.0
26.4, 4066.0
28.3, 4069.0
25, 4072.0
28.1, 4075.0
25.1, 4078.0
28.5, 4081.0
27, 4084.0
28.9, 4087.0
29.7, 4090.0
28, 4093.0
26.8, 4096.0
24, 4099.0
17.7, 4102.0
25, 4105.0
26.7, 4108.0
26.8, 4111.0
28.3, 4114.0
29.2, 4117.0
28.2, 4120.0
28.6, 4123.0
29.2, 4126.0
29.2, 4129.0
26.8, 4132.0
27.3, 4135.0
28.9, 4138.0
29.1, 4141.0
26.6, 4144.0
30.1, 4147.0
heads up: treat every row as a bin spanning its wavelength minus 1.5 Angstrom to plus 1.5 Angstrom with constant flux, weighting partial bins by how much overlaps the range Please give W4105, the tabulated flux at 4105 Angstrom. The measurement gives 25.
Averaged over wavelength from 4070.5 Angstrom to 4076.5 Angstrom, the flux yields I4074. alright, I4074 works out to 26.6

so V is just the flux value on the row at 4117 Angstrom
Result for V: 29.2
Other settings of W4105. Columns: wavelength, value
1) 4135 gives 27.3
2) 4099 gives 24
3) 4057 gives 26.3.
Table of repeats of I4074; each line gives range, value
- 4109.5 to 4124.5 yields 28.2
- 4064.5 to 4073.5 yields 26.6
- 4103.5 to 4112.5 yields 26.2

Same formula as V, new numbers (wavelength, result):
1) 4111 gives 26.8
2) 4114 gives 28.3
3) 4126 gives 29.2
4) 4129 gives 29.2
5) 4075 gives 28.1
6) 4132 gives 26.8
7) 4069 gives 28.3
